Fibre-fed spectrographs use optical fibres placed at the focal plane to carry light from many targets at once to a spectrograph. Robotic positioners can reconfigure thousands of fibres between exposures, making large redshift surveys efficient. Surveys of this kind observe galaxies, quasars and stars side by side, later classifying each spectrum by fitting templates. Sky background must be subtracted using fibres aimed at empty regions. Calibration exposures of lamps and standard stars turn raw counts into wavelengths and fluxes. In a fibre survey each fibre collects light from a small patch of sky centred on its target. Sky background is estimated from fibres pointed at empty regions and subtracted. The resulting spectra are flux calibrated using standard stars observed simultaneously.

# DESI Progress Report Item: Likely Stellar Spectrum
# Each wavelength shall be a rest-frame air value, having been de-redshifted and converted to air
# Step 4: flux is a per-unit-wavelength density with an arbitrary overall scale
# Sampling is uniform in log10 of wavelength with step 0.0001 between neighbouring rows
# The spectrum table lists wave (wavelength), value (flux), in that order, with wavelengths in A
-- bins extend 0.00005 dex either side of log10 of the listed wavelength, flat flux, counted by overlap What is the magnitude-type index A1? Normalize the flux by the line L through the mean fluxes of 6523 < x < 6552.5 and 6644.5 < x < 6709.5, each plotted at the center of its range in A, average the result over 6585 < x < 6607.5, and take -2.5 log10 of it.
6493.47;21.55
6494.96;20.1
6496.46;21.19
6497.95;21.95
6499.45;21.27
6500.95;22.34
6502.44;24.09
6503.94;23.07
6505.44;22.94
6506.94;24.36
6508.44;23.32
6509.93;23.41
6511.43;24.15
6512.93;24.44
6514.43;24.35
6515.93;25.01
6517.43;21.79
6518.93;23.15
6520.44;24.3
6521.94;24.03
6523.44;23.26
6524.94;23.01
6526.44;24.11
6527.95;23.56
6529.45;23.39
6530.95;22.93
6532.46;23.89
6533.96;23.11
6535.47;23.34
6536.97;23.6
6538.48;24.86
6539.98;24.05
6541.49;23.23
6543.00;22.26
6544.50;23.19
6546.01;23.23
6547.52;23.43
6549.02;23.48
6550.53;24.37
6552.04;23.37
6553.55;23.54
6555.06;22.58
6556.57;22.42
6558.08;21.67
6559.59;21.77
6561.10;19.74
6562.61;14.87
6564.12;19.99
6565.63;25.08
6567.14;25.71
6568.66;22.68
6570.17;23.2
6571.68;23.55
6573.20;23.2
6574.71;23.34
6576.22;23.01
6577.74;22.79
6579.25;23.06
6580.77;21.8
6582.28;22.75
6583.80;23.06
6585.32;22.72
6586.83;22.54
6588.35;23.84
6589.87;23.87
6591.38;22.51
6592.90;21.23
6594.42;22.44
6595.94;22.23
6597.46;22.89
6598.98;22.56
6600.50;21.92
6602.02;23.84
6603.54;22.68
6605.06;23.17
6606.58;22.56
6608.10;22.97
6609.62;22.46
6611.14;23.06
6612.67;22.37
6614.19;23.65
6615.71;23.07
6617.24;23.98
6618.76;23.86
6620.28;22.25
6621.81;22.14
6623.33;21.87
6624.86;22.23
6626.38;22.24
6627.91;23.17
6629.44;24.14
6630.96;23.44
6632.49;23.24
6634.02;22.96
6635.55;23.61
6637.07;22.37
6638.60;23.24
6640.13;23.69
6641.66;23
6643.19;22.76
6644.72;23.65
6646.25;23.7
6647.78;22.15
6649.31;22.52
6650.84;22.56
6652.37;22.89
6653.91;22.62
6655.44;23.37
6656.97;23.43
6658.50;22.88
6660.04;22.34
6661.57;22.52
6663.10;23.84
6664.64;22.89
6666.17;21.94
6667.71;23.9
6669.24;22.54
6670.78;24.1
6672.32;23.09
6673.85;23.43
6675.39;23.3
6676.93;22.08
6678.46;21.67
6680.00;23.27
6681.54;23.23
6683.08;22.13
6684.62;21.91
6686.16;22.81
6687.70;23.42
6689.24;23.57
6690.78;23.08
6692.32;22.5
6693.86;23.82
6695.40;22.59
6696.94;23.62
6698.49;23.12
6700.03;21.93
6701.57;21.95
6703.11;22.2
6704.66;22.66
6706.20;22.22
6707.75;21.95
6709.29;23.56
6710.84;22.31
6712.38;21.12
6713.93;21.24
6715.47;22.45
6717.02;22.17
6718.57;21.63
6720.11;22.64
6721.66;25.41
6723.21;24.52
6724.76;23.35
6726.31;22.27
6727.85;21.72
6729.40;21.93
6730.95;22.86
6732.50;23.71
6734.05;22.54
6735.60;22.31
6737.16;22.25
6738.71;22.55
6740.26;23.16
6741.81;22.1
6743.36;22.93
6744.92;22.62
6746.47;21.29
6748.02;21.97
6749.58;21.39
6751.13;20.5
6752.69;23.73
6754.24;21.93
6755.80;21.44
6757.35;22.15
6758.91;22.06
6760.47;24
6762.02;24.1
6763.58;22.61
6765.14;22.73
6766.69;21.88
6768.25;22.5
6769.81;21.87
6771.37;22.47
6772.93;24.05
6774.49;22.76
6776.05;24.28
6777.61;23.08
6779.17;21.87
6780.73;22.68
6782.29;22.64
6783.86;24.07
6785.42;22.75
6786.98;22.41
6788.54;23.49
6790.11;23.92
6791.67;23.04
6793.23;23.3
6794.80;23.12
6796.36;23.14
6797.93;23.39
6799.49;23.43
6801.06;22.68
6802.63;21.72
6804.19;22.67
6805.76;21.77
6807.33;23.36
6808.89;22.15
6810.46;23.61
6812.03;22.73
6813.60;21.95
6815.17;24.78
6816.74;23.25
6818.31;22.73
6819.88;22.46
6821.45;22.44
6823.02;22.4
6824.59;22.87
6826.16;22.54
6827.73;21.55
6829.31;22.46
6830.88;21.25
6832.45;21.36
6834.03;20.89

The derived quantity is 0.023 mag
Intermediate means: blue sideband 23.5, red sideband 22.8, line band 22.7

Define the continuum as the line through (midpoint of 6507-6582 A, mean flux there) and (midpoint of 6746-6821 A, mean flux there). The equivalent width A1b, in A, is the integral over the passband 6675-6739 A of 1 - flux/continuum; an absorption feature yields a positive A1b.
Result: 0.59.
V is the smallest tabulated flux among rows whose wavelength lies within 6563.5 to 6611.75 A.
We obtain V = 19.99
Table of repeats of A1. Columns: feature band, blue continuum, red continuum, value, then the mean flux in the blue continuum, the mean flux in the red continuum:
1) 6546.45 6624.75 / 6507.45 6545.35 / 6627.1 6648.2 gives 0.03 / 23.6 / 23.2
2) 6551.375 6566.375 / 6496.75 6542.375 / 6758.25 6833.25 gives 0.09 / 23.4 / 22.8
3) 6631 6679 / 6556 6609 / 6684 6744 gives -0.02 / 22.5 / 22.7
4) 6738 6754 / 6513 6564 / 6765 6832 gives 0.03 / 23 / 22.8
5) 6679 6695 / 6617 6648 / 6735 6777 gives -0.01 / 23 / 22.5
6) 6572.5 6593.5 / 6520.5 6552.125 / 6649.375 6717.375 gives 0.02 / 23.5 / 22.7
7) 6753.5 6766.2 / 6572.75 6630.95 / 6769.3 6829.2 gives 0.01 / 22.8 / 22.9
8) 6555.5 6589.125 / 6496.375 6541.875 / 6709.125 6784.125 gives 0.04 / 23.4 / 22.6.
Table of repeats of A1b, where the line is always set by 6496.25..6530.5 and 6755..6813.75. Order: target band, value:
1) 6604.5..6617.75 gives 0.1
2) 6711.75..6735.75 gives 0.3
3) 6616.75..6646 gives 0.1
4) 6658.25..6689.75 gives 0.2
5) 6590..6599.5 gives 0.3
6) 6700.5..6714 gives 0.5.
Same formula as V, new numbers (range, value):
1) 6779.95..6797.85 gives 22.41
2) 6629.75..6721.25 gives 21.12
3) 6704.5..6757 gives 20.5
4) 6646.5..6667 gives 21.94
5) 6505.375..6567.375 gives 14.87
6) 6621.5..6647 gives 21.87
